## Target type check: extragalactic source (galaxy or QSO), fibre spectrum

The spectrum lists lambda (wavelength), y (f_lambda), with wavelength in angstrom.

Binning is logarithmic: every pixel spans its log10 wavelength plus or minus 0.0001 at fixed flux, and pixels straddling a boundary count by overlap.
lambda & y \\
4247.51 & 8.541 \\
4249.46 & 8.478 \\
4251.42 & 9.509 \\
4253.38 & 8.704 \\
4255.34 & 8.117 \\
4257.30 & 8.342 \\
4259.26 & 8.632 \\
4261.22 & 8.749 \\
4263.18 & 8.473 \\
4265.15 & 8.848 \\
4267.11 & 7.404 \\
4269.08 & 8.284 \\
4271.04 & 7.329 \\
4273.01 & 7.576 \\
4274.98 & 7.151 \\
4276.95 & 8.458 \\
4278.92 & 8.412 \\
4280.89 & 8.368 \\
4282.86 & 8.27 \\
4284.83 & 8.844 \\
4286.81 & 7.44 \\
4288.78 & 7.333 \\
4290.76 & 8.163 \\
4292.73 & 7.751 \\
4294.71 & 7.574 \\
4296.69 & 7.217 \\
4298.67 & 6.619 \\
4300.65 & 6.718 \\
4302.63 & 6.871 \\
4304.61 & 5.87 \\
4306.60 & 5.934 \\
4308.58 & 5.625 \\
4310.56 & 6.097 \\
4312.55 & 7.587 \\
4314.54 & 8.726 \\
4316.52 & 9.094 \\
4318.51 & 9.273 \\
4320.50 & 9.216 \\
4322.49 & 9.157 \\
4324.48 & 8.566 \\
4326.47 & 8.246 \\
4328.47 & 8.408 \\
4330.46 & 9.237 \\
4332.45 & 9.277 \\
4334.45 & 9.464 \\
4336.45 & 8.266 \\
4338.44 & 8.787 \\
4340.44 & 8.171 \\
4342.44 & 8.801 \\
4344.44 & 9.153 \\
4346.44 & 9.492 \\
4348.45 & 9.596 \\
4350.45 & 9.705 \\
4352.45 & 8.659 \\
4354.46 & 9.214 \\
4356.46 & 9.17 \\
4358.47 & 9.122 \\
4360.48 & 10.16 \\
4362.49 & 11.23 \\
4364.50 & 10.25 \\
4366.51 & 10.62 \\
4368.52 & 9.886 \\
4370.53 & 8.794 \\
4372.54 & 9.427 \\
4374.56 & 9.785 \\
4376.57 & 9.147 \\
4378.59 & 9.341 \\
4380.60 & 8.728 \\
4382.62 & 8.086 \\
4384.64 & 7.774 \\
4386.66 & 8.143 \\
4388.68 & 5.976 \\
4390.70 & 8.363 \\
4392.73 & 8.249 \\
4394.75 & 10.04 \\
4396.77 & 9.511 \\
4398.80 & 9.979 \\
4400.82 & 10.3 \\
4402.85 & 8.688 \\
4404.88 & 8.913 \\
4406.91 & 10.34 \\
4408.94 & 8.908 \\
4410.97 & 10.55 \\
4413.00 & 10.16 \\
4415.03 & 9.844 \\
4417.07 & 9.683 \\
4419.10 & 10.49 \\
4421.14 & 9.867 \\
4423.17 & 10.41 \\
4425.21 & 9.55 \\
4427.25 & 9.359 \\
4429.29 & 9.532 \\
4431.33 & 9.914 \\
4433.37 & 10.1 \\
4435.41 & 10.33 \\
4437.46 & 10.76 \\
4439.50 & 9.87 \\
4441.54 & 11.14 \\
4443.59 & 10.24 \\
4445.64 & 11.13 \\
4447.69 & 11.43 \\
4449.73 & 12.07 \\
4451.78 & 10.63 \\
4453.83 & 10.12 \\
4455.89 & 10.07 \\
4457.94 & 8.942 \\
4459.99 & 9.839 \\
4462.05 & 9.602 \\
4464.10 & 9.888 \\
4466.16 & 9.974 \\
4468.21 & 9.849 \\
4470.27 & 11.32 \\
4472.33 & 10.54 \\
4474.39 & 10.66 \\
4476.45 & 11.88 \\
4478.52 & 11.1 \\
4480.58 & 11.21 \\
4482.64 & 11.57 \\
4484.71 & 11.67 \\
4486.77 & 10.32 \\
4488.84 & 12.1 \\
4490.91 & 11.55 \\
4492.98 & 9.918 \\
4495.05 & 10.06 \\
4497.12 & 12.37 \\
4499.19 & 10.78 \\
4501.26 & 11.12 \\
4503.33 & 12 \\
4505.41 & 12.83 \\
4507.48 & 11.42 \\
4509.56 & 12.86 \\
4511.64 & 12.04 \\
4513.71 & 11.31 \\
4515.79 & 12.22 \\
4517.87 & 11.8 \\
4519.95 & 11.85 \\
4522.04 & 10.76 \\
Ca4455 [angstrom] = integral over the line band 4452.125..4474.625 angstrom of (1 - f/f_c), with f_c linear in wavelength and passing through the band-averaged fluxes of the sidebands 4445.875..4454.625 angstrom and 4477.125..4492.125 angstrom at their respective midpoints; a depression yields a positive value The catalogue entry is 2.3 angstrom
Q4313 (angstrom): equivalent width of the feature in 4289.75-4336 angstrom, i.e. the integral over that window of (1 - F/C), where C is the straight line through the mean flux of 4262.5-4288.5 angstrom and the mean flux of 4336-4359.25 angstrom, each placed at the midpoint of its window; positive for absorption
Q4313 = 3.8 angstrom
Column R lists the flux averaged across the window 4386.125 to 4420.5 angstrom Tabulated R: 9.33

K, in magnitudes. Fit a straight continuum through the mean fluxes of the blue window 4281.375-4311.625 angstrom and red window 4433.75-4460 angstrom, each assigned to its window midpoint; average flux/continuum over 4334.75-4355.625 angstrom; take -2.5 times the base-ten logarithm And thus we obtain -0.10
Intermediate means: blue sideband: 7.11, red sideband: 10.5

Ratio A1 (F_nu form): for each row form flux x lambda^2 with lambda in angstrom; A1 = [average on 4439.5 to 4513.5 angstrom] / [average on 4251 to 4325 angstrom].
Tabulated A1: 1.5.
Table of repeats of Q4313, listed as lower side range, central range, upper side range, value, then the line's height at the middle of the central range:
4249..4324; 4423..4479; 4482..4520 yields 1.8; 10.7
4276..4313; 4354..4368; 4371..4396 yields -2.9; 8.28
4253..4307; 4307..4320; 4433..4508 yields 1.0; 8.31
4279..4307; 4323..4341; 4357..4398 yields -1.2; 8.21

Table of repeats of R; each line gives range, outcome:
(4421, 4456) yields 10.4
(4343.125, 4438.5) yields 9.47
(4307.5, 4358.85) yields 8.69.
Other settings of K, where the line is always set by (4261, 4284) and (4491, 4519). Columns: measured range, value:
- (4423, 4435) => 0.07 mag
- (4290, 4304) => 0.17 mag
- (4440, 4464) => 0.04 mag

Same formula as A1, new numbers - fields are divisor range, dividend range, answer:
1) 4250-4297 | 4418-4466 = 1.36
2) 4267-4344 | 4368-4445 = 1.25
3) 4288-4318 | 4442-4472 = 1.55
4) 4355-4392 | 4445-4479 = 1.20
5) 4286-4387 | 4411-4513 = 1.33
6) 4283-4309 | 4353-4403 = 1.34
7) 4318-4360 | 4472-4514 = 1.36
